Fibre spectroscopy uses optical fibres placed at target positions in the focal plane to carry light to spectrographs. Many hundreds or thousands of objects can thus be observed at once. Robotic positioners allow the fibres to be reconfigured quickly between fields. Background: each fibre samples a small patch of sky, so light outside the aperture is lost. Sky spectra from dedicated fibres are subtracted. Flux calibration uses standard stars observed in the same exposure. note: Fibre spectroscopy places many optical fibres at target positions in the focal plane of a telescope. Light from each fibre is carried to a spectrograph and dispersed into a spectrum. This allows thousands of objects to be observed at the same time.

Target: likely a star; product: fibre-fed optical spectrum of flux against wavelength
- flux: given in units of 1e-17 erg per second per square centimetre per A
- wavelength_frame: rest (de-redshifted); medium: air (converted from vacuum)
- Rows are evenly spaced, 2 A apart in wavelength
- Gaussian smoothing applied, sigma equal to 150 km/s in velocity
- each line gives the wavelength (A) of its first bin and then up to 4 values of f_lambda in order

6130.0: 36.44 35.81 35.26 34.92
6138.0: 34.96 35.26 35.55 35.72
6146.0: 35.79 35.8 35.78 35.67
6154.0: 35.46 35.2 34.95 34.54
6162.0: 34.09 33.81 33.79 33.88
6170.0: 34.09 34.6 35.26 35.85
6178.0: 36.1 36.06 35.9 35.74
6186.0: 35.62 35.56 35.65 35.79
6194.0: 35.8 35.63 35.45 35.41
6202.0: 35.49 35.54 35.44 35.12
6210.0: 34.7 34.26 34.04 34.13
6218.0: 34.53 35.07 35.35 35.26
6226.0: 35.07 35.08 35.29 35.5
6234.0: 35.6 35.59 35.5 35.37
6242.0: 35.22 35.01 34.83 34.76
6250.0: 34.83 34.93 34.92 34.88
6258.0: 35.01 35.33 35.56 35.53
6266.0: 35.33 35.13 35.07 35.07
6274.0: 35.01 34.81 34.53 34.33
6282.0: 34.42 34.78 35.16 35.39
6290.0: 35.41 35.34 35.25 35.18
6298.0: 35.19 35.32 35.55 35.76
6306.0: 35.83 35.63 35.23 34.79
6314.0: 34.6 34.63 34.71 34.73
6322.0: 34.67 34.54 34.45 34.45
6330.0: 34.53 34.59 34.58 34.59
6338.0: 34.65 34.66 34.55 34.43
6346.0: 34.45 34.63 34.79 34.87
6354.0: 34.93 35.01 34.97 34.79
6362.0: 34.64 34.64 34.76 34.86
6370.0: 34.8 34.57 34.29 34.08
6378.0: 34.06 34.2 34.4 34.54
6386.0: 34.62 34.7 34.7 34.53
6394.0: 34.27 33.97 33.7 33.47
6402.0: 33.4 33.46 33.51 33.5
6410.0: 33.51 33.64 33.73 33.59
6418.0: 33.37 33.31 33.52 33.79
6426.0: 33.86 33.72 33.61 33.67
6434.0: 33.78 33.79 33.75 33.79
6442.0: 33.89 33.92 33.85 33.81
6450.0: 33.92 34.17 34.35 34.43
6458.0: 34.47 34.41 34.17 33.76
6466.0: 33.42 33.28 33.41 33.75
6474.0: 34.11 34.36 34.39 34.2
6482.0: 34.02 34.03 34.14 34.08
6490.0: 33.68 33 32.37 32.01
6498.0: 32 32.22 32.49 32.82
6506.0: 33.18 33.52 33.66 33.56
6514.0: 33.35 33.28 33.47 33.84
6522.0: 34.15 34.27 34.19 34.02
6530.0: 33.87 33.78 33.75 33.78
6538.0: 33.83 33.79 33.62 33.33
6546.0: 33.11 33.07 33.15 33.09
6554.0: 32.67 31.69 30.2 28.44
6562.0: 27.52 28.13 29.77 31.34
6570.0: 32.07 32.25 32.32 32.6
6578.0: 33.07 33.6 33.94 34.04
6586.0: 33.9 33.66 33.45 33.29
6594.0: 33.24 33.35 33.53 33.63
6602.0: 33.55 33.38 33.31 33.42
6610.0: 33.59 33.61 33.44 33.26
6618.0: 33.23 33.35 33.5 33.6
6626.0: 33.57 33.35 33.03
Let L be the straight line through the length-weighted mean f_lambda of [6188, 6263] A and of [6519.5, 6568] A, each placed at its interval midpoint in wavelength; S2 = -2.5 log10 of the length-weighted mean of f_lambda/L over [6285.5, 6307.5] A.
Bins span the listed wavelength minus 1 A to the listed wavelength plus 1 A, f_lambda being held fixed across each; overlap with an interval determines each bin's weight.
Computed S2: -0.03 mag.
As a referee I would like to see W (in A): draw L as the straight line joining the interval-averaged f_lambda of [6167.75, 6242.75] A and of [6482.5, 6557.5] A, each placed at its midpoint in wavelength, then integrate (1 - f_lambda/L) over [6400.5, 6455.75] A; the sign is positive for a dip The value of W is 0.3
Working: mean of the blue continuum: 35.3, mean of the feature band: 33.7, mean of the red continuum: 33.3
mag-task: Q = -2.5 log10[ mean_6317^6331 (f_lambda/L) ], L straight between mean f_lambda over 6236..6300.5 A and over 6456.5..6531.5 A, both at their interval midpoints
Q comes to 0.00 mag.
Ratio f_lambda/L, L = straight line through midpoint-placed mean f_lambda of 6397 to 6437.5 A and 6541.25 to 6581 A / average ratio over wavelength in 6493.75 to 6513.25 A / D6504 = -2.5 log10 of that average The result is -0.01 mag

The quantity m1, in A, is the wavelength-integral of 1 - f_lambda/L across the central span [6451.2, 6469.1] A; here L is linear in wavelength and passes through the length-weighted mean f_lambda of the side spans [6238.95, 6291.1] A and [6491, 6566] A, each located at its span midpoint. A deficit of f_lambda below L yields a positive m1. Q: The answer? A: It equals -0.39 A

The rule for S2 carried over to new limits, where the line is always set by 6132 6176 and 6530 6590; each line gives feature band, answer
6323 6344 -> -0.022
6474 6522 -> -0.019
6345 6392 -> -0.031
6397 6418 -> -0.004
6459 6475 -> -0.025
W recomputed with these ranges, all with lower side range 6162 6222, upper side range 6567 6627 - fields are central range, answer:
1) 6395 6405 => 0.2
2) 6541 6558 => 0.3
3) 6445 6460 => -0.1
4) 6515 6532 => -0.1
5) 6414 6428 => 0.2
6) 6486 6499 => 0.3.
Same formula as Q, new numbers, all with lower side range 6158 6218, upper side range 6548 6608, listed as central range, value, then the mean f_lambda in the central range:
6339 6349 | -0.017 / 34.5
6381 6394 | -0.027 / 34.6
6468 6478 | -0.026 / 33.9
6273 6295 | -0.017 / 34.9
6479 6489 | -0.034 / 34.1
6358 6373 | -0.028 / 34.7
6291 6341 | -0.024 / 34.9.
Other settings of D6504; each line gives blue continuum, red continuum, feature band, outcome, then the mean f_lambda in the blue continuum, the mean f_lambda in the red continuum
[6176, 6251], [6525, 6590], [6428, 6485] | -0.02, 35.3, 32.6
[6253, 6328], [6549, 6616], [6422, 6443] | 0.00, 35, 32.5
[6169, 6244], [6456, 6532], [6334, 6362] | -0.01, 35.3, 33.6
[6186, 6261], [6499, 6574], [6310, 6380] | -0.01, 35.2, 32.7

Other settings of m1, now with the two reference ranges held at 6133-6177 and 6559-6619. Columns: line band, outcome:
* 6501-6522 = -0.2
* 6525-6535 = -0.3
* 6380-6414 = -0.3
